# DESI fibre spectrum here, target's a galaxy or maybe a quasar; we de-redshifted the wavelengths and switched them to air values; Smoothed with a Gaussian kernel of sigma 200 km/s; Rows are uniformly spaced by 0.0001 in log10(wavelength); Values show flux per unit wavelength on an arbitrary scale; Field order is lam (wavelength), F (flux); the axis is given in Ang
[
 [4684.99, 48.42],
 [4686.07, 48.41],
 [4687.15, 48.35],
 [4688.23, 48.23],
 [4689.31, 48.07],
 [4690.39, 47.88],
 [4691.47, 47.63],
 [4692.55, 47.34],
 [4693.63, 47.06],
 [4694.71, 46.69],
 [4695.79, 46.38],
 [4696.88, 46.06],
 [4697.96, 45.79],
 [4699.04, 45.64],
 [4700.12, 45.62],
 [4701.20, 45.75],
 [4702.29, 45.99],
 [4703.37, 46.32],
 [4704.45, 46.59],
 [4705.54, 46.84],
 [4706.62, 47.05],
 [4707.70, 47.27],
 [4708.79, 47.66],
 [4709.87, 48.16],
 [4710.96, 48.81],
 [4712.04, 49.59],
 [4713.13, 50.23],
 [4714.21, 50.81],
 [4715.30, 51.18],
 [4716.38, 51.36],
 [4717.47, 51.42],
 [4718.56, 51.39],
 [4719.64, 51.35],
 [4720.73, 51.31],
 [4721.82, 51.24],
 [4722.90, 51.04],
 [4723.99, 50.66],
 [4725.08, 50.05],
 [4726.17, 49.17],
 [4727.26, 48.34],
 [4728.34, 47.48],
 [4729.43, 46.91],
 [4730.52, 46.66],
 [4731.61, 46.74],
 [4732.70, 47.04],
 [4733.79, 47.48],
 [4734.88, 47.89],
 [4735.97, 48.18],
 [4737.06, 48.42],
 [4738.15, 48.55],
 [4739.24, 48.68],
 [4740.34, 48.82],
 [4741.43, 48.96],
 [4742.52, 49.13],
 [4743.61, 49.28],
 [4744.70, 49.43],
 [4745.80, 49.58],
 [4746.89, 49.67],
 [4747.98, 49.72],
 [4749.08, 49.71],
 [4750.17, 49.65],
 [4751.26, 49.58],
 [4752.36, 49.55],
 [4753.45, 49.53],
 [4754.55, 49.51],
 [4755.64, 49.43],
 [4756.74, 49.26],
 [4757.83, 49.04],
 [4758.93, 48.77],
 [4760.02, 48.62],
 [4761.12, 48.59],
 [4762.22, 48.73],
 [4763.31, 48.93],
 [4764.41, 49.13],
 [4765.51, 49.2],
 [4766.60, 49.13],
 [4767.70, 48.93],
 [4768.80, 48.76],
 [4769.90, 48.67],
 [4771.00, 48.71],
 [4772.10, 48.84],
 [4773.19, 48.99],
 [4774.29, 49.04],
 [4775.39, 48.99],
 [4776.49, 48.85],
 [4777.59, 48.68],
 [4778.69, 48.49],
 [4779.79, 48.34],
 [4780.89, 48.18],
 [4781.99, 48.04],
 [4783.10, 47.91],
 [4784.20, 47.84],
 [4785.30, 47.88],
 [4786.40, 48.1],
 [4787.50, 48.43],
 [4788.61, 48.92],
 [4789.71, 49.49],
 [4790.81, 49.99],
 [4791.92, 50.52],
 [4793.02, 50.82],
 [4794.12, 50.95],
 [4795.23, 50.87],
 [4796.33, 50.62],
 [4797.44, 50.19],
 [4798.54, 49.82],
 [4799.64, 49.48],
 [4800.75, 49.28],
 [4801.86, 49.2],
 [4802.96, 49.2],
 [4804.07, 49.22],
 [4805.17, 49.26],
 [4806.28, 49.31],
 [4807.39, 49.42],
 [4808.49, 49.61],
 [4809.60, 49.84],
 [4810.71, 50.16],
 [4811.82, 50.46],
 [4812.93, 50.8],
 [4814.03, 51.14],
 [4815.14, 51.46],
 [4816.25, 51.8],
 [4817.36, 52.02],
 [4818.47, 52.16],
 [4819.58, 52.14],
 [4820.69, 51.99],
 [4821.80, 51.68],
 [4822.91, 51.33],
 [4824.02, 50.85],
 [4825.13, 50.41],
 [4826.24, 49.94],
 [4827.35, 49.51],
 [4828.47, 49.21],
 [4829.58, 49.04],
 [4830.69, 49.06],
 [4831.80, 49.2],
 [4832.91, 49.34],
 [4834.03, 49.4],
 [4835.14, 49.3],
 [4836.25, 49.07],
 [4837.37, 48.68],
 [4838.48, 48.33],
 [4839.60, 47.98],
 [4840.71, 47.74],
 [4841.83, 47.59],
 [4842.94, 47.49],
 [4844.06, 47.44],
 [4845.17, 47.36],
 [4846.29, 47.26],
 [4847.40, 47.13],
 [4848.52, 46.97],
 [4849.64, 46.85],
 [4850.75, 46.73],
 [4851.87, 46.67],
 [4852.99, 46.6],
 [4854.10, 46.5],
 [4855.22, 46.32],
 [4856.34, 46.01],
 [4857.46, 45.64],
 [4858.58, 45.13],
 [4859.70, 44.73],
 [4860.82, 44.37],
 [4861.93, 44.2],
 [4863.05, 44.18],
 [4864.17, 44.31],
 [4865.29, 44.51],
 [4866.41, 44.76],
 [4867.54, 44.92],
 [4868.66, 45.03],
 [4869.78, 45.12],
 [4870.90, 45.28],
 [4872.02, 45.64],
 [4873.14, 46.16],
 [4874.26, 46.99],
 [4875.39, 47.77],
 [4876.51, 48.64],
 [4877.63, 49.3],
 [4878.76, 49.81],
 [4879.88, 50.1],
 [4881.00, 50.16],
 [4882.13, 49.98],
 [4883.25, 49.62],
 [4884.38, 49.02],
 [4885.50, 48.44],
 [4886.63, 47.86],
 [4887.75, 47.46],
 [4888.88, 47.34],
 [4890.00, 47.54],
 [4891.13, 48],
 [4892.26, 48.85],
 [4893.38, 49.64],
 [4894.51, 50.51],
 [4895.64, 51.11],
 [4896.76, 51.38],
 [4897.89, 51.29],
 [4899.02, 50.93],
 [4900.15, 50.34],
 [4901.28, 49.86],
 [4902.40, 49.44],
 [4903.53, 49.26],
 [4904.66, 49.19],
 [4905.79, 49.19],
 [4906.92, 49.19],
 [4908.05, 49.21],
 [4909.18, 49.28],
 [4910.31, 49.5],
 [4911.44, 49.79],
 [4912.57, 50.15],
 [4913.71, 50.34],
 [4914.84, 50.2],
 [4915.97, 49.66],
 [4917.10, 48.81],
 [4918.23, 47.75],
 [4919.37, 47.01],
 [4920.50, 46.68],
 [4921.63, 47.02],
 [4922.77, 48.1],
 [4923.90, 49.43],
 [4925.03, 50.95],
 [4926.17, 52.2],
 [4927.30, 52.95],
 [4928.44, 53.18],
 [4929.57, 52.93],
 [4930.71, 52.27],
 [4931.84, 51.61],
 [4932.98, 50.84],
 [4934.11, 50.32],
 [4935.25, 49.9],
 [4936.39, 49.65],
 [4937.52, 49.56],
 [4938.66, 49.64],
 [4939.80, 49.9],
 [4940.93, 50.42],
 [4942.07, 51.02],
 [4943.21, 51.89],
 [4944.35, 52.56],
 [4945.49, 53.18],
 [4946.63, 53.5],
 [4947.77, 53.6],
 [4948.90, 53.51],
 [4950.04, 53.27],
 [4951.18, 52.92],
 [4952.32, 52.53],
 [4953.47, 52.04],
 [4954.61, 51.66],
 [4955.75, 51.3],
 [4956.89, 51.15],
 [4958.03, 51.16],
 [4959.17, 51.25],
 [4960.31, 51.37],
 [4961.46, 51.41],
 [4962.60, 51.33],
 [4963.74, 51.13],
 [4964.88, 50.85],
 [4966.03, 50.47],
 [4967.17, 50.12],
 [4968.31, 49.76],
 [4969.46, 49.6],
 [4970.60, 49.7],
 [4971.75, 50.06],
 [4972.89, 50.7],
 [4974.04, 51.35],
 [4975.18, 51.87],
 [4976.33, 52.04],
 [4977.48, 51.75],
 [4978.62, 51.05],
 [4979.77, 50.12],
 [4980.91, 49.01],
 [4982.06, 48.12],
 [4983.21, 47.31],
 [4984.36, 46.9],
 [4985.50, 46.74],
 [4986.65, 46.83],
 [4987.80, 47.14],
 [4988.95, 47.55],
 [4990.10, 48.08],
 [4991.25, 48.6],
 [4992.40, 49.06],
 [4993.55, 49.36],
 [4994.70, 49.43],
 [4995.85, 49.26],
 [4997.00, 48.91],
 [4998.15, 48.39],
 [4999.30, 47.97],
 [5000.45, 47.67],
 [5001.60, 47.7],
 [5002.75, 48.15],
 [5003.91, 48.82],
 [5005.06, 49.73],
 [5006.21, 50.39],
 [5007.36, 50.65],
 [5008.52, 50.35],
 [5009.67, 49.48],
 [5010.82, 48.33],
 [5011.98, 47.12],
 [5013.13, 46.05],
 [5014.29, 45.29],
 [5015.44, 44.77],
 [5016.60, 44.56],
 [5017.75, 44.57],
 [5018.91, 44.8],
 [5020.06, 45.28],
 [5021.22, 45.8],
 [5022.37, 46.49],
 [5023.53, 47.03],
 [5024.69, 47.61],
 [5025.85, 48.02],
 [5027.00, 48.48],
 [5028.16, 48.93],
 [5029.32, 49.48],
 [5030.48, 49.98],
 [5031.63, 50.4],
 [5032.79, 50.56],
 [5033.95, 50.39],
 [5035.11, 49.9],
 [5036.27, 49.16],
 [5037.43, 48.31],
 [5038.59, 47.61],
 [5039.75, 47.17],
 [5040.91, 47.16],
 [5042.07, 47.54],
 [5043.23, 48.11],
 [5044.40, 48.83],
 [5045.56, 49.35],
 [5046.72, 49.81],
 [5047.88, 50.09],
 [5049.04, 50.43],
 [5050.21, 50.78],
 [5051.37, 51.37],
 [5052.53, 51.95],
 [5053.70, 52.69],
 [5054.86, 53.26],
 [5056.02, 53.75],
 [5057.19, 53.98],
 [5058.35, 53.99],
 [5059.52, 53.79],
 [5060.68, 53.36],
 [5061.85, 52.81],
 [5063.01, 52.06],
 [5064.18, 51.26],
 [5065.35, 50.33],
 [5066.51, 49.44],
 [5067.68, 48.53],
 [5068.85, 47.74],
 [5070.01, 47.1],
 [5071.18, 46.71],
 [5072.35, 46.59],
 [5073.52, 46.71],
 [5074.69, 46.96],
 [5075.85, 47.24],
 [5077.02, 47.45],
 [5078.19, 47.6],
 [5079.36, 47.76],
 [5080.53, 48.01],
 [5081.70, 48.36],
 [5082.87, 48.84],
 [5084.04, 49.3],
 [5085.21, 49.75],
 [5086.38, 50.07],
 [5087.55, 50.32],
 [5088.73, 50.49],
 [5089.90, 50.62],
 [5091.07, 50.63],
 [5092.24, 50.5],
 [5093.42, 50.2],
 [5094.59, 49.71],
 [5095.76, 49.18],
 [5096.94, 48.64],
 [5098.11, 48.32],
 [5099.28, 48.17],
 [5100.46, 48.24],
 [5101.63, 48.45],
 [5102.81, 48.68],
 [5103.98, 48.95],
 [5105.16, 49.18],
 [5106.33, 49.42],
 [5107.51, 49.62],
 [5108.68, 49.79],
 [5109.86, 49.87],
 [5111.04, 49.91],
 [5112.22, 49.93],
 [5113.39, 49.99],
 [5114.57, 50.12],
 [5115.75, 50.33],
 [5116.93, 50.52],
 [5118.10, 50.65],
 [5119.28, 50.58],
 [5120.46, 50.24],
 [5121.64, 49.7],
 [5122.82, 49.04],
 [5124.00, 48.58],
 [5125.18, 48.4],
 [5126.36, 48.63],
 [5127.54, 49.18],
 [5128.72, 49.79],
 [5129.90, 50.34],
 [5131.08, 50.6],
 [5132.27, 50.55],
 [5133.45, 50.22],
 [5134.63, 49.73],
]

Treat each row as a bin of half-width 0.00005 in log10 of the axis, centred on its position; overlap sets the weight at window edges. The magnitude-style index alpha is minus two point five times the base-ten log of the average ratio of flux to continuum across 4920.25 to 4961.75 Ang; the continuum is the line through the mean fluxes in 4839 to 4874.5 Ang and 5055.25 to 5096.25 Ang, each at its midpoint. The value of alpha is -0.08 mag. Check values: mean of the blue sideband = 46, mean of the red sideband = 49.8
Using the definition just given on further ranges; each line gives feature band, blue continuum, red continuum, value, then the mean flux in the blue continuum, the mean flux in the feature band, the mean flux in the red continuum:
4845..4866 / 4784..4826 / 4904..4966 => 0.103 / 50.2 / 45.8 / 50.7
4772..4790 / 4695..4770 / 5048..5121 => 0.008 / 48.7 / 48.5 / 49.9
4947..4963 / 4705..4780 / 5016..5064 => -0.057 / 49.1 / 52.1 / 49.5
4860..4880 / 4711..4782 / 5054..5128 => 0.074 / 49.2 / 46.1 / 49.7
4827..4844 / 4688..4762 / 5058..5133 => 0.004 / 48.6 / 48.7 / 49.5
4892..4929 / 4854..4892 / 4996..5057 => -0.056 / 46.8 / 49.8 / 48.7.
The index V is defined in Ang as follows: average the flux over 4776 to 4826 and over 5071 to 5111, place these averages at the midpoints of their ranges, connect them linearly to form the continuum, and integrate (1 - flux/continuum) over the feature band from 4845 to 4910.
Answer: 2.5 Ang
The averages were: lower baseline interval 49.9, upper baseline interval 48.9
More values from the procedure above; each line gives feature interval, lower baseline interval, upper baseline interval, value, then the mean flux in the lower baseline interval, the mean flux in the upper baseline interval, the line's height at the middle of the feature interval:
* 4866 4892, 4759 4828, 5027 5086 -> 1.0 Ang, 49.6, 49.6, 49.6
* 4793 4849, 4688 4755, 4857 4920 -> -1.6 Ang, 48.5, 48.1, 48.3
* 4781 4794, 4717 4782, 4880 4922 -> 0.0 Ang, 49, 49.2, 49.1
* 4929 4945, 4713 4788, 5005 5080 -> -0.6 Ang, 49.1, 49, 49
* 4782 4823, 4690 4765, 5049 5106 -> -1.0 Ang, 48.6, 49.8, 48.8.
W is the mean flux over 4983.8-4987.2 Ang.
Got 46.9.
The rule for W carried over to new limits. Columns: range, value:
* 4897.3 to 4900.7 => 50.8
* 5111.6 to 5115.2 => 50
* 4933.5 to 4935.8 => 50.2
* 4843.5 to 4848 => 47.3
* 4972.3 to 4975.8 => 51.3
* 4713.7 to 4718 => 51.2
